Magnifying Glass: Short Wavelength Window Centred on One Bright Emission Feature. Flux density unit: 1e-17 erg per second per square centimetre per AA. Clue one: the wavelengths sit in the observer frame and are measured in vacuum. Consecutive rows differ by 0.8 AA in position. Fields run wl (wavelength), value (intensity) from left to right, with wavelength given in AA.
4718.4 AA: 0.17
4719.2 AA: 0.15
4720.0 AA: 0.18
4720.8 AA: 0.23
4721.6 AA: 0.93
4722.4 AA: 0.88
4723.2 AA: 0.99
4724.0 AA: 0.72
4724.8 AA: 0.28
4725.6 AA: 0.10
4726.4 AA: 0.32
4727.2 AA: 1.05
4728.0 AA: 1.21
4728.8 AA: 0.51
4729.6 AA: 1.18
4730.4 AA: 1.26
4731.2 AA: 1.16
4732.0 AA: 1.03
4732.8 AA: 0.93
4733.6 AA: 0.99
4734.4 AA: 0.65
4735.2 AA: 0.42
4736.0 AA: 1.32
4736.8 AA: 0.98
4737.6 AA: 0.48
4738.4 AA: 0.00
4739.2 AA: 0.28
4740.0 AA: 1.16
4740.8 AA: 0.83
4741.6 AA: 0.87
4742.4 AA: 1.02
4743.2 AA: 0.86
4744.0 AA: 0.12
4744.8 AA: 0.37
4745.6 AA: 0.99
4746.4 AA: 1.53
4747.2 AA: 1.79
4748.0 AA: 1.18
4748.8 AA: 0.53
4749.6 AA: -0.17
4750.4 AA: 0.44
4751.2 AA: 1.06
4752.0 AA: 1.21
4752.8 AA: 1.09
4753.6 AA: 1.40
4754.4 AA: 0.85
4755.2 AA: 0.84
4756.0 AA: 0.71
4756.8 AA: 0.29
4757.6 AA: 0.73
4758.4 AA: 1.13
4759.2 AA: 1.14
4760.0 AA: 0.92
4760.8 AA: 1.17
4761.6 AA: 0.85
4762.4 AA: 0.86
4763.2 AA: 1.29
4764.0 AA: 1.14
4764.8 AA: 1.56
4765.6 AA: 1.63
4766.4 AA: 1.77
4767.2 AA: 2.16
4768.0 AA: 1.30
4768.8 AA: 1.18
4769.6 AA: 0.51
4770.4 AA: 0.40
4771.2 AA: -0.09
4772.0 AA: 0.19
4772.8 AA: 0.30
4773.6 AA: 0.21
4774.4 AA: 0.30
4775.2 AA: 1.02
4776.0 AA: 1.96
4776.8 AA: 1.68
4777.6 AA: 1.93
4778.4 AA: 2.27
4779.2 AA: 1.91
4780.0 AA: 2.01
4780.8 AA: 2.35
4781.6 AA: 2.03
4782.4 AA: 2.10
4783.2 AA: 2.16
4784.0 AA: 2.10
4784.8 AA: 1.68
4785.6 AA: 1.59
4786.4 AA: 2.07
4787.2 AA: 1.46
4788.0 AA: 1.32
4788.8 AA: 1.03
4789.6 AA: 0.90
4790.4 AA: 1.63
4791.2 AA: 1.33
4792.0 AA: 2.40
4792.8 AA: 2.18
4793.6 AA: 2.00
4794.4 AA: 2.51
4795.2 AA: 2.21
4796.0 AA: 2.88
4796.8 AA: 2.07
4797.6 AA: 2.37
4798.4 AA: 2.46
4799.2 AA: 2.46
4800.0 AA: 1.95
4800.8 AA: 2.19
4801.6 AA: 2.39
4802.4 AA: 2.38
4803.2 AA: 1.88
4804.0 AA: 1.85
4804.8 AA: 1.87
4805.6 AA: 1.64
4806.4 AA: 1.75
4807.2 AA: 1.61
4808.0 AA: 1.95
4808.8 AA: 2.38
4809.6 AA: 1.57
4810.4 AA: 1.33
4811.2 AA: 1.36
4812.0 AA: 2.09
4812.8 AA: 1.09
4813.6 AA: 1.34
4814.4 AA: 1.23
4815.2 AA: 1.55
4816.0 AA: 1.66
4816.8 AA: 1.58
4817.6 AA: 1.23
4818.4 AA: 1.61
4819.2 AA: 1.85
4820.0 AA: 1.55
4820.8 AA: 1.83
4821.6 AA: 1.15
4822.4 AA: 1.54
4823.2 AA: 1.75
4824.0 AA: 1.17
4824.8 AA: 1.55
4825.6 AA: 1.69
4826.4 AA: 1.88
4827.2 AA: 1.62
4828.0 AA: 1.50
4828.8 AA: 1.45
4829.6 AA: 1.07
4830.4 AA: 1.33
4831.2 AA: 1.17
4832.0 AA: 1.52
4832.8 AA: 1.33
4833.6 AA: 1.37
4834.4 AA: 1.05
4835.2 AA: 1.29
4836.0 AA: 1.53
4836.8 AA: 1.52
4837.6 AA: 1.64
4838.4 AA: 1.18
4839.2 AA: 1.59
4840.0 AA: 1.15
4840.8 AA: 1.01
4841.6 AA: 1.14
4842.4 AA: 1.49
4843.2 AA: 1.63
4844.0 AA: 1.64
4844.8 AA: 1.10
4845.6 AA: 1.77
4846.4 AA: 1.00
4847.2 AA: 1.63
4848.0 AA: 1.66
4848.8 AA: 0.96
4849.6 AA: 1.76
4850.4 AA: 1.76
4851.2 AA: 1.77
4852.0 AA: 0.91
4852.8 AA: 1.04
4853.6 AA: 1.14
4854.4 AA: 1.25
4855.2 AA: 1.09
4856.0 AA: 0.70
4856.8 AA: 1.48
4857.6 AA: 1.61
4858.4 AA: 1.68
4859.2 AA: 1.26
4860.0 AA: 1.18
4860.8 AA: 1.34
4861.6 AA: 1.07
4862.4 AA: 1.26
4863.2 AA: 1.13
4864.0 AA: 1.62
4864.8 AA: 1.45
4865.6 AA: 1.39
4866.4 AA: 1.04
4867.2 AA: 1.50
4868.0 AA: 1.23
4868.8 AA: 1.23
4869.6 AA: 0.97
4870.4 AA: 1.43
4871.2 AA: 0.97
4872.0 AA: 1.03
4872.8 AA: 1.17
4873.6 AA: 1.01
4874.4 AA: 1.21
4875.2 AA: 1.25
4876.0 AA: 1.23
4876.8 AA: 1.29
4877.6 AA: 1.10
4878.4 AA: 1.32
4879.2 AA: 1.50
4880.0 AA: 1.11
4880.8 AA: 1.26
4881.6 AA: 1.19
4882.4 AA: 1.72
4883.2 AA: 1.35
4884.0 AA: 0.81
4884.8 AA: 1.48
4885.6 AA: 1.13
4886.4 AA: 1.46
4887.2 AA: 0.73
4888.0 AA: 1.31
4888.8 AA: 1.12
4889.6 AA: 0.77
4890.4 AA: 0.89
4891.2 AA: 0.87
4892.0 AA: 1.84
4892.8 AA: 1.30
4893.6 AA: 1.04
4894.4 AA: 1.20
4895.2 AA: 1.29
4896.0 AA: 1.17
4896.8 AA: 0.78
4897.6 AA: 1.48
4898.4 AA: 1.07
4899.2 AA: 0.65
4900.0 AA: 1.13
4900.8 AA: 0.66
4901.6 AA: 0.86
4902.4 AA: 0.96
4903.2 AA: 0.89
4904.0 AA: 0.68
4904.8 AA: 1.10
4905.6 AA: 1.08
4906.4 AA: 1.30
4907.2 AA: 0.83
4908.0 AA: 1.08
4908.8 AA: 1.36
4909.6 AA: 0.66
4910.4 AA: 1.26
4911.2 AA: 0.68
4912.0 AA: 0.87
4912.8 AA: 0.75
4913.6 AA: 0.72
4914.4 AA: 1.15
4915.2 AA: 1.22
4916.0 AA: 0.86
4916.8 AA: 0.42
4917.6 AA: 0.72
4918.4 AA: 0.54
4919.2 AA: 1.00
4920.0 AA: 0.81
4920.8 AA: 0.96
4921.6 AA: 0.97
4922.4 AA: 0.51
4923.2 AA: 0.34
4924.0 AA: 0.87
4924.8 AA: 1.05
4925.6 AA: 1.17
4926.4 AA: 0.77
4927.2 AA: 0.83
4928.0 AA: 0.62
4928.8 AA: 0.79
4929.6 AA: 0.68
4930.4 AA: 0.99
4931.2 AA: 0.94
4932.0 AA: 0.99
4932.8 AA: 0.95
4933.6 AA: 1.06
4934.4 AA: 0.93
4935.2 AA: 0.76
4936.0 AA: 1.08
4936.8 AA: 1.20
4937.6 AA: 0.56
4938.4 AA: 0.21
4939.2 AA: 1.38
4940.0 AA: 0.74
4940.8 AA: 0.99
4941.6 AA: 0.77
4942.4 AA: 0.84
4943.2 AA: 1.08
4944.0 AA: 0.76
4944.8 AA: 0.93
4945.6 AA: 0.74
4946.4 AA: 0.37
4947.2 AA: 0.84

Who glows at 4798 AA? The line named Lyman alpha 1216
